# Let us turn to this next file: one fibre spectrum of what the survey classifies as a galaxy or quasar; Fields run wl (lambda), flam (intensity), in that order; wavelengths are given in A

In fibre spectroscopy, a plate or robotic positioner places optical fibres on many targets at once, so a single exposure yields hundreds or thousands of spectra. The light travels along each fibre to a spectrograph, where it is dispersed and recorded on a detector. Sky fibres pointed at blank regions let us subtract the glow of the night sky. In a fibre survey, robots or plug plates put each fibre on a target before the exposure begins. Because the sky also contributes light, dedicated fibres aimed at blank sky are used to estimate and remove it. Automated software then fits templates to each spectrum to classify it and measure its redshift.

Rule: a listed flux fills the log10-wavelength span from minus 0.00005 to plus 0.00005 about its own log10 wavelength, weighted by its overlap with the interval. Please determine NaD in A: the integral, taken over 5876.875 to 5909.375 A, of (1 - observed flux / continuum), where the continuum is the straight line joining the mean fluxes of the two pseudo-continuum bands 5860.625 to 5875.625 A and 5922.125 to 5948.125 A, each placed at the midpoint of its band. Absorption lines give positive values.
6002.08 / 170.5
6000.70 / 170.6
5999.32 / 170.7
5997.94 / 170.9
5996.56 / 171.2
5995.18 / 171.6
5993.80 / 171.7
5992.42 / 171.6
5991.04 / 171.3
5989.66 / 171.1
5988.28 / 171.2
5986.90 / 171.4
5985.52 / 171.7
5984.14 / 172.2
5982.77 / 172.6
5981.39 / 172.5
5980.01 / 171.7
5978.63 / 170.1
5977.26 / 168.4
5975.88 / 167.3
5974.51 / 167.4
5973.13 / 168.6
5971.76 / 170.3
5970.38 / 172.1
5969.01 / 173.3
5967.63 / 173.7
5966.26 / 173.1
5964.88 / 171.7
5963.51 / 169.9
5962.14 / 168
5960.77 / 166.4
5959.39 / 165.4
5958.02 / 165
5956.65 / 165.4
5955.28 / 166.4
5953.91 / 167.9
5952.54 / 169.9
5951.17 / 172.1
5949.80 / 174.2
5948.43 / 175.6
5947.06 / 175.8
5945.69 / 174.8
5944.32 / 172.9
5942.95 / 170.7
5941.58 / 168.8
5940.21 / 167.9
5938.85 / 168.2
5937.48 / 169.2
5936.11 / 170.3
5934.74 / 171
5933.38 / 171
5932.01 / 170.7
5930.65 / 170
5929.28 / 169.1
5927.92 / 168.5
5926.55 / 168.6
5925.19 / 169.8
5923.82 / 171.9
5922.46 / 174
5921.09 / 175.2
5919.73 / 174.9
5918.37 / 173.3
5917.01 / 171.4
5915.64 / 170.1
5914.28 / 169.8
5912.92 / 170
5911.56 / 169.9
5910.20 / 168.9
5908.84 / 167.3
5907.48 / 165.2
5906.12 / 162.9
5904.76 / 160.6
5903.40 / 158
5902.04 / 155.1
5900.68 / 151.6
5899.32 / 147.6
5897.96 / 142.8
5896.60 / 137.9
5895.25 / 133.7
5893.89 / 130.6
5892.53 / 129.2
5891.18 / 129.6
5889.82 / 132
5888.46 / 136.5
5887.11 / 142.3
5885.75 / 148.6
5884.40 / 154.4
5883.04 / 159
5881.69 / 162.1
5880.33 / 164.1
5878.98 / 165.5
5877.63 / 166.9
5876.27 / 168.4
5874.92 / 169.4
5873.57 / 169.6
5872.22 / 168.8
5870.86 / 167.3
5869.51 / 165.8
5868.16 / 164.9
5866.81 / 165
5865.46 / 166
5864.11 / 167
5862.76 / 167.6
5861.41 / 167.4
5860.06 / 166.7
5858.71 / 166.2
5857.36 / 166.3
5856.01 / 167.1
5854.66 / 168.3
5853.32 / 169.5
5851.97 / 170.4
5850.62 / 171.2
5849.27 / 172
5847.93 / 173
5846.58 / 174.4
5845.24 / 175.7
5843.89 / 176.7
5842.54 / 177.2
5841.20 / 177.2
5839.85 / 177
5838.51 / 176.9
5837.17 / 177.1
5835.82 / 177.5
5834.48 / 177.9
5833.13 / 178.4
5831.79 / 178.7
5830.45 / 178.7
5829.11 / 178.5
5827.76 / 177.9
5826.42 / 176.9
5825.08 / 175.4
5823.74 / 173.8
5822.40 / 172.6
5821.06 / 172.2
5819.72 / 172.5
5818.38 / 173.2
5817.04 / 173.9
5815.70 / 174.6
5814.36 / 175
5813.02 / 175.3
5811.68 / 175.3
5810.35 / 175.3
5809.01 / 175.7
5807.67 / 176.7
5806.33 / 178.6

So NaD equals 3.5 A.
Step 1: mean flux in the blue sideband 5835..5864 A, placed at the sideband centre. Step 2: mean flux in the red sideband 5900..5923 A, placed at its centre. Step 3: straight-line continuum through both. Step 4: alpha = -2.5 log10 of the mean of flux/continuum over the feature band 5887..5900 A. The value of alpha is 0.23 mag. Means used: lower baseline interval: 172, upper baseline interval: 167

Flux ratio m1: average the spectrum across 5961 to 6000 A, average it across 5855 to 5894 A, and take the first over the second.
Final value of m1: 1.08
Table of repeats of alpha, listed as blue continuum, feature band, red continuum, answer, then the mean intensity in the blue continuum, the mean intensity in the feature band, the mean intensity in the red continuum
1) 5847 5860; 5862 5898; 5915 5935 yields 0.10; 169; 155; 171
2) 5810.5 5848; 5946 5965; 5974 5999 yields 0.01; 176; 170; 171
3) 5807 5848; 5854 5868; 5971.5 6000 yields 0.05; 176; 167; 171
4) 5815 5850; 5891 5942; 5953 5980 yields 0.06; 176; 163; 169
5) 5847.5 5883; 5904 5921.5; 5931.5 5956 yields 0.00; 167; 169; 171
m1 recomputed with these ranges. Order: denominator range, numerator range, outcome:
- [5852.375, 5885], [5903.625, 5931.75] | 1.02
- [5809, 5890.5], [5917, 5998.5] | 1.01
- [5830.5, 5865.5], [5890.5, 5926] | 0.92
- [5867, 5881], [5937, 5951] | 1.03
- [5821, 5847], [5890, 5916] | 0.87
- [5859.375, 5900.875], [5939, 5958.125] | 1.10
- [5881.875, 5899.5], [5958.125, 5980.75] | 1.21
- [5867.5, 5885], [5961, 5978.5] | 1.03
